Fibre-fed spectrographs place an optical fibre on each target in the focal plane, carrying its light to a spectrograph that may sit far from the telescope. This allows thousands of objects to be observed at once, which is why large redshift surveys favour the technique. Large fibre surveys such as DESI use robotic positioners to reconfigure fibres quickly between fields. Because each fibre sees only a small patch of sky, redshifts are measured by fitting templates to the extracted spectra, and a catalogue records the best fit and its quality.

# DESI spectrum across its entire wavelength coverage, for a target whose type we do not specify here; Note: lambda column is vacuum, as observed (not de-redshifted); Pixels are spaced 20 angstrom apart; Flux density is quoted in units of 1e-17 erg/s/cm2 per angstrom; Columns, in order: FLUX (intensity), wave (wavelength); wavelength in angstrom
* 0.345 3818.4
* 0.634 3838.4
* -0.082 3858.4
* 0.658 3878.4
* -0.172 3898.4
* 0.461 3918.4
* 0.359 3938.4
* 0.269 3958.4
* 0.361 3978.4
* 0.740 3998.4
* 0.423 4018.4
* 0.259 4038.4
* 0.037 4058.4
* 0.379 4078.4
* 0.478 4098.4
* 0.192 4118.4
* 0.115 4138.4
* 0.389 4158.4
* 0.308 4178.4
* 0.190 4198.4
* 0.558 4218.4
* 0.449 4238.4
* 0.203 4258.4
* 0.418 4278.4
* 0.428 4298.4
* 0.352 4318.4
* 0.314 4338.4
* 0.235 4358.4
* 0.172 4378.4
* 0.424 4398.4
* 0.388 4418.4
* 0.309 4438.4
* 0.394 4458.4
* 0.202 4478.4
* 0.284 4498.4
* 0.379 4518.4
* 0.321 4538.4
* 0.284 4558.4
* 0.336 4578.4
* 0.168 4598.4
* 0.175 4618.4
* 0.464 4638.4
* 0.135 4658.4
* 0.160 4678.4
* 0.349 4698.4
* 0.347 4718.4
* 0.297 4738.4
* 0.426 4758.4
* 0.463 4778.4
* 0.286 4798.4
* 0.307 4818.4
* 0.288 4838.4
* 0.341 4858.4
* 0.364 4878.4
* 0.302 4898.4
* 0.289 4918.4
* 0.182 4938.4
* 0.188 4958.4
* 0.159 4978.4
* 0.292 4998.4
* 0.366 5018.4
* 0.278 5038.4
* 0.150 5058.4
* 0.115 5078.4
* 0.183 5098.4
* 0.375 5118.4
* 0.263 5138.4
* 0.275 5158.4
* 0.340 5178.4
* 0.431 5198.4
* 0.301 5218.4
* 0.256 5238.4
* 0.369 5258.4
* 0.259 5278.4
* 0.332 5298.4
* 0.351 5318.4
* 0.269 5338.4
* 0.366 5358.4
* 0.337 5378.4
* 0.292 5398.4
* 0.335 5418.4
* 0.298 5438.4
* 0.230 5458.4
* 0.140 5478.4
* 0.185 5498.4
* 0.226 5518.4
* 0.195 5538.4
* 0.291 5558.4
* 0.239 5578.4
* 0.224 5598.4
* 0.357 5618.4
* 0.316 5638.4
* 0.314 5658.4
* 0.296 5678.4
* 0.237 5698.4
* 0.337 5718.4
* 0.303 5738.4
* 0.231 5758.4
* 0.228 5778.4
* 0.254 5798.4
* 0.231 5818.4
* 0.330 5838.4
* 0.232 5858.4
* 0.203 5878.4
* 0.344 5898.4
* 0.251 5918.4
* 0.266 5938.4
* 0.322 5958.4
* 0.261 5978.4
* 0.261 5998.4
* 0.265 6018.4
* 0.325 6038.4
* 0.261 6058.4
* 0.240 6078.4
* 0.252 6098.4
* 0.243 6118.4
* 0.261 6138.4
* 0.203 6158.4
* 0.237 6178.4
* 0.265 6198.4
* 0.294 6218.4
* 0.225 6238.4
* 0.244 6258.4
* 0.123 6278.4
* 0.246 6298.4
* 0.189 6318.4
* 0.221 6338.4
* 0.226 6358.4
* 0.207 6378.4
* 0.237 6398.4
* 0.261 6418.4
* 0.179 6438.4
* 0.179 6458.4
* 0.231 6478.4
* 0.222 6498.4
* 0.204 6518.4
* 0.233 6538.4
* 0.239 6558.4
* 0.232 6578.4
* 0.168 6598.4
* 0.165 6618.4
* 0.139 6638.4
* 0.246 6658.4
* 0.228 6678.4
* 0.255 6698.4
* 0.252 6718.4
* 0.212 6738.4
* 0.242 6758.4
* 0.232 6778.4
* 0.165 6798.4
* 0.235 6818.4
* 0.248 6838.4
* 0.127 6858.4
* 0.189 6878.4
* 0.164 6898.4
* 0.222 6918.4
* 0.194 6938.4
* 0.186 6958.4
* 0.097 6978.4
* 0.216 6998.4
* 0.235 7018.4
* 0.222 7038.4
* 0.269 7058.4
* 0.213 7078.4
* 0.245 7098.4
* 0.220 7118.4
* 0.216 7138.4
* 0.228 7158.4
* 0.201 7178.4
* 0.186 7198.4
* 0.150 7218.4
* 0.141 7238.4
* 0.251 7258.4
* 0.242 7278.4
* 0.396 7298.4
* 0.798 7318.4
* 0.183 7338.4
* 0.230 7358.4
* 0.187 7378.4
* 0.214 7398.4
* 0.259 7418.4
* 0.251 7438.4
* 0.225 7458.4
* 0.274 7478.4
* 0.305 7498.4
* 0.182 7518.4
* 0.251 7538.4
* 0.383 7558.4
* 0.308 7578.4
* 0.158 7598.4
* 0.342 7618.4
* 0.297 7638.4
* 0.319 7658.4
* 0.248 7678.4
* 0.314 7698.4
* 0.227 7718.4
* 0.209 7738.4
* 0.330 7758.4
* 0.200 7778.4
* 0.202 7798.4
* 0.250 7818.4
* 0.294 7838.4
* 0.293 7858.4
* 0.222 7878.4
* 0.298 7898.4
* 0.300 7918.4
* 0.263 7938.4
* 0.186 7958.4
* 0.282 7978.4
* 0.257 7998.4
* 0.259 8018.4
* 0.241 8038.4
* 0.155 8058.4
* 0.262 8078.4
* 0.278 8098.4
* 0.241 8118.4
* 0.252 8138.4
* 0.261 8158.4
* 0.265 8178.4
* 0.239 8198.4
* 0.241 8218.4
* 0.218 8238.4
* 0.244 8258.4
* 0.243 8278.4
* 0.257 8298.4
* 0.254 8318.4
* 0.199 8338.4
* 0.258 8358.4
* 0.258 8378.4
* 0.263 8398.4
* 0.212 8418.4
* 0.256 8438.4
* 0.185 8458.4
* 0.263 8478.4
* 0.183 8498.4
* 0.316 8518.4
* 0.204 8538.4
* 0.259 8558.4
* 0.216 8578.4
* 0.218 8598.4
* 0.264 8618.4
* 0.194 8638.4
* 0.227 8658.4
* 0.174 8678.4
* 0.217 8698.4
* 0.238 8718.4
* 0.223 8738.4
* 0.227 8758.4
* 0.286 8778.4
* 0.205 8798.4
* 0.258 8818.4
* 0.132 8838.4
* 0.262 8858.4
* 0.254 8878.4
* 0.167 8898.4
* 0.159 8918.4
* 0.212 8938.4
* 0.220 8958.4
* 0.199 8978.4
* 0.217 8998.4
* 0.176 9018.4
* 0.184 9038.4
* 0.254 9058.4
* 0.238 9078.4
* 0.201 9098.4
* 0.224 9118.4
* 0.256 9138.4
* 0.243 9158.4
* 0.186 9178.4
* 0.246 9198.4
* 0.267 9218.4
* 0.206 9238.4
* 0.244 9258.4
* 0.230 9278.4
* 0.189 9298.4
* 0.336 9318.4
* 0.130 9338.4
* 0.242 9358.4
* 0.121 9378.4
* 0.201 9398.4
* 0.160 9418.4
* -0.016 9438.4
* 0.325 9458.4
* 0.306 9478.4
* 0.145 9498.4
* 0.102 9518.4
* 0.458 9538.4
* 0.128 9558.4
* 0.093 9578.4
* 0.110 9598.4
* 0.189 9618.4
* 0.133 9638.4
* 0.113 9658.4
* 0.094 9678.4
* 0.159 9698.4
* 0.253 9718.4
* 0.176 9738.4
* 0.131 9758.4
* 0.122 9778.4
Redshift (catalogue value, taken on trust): 0.961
